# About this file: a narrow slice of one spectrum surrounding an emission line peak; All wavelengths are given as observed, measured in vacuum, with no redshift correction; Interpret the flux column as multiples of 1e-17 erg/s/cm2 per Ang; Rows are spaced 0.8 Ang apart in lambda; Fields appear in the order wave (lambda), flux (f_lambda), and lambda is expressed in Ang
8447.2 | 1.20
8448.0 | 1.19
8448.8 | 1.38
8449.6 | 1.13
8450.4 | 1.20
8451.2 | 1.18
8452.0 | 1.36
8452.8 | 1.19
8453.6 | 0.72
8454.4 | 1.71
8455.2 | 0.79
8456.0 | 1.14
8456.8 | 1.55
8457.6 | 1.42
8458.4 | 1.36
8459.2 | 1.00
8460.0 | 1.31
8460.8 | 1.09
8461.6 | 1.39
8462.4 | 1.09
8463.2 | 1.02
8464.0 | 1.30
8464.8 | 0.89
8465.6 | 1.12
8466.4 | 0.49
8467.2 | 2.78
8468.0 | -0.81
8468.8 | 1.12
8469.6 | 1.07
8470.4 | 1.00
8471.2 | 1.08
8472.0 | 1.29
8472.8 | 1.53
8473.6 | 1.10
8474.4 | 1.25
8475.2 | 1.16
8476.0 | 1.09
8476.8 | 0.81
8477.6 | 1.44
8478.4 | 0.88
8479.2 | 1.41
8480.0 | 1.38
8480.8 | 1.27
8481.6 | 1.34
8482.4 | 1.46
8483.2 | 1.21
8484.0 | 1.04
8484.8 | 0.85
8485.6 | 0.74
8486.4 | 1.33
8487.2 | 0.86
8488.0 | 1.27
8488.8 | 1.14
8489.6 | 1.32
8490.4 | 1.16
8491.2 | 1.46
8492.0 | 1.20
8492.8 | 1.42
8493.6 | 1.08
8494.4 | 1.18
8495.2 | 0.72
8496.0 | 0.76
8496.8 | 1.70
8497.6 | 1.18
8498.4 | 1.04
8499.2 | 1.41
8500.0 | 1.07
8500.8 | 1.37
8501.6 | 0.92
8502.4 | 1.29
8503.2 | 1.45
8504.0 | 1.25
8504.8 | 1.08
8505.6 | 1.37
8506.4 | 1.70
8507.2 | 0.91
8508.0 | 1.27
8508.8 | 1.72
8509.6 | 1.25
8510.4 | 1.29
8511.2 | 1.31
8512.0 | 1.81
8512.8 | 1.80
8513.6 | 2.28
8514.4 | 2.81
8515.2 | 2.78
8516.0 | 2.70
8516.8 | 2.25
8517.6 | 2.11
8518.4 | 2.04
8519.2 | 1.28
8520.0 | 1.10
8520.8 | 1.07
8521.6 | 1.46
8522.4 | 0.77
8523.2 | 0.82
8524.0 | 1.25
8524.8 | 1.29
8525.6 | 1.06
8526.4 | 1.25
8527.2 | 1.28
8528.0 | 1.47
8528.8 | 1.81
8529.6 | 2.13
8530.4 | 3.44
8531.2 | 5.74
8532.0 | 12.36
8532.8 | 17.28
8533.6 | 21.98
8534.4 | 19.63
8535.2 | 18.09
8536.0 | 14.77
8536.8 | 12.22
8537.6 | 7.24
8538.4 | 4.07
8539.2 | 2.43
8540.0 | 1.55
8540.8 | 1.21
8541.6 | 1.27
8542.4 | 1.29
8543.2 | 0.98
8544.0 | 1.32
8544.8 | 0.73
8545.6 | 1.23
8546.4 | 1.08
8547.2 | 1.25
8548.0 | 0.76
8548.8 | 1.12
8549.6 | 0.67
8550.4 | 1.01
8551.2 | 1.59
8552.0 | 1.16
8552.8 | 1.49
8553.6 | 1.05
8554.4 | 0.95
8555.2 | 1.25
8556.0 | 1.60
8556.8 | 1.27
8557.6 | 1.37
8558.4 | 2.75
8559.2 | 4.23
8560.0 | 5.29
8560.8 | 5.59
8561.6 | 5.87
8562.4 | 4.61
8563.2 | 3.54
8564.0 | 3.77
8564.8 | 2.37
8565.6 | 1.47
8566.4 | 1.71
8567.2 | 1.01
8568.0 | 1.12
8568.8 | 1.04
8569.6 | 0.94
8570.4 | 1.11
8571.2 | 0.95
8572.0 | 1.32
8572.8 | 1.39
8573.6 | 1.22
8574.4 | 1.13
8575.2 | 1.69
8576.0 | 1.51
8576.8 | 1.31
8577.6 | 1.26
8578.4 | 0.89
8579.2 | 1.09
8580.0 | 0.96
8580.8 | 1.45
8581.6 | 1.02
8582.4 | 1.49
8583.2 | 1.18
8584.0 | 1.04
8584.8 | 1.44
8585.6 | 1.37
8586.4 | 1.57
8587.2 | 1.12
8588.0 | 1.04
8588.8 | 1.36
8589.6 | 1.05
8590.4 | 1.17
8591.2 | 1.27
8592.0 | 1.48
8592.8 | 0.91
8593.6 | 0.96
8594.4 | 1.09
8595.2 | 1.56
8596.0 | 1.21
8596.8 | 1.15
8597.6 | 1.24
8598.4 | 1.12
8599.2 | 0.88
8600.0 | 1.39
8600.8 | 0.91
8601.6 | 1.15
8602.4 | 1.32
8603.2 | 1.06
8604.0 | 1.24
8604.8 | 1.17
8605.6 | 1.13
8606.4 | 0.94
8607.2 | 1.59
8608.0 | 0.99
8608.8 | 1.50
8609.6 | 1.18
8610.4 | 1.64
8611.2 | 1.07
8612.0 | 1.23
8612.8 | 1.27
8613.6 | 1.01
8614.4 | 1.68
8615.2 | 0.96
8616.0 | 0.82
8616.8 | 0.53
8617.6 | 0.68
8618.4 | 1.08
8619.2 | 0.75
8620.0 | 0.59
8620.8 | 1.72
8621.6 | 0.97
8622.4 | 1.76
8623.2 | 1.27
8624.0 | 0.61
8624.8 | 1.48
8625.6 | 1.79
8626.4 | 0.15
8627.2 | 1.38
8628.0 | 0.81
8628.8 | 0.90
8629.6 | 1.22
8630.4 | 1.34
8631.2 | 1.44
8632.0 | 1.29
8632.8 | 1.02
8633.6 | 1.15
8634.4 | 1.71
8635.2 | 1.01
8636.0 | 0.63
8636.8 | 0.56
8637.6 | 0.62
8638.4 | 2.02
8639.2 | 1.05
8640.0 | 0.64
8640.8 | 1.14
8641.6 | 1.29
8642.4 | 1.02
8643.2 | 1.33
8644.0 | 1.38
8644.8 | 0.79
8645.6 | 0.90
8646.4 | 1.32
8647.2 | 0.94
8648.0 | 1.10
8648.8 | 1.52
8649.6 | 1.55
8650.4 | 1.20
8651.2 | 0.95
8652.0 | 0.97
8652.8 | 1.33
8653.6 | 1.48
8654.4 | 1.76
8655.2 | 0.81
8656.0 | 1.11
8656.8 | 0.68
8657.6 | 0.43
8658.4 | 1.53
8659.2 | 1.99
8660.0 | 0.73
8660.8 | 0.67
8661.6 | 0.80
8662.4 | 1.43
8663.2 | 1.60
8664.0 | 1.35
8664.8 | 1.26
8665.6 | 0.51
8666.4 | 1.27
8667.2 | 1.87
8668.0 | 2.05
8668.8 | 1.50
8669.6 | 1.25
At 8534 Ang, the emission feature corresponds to H-alpha 6563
